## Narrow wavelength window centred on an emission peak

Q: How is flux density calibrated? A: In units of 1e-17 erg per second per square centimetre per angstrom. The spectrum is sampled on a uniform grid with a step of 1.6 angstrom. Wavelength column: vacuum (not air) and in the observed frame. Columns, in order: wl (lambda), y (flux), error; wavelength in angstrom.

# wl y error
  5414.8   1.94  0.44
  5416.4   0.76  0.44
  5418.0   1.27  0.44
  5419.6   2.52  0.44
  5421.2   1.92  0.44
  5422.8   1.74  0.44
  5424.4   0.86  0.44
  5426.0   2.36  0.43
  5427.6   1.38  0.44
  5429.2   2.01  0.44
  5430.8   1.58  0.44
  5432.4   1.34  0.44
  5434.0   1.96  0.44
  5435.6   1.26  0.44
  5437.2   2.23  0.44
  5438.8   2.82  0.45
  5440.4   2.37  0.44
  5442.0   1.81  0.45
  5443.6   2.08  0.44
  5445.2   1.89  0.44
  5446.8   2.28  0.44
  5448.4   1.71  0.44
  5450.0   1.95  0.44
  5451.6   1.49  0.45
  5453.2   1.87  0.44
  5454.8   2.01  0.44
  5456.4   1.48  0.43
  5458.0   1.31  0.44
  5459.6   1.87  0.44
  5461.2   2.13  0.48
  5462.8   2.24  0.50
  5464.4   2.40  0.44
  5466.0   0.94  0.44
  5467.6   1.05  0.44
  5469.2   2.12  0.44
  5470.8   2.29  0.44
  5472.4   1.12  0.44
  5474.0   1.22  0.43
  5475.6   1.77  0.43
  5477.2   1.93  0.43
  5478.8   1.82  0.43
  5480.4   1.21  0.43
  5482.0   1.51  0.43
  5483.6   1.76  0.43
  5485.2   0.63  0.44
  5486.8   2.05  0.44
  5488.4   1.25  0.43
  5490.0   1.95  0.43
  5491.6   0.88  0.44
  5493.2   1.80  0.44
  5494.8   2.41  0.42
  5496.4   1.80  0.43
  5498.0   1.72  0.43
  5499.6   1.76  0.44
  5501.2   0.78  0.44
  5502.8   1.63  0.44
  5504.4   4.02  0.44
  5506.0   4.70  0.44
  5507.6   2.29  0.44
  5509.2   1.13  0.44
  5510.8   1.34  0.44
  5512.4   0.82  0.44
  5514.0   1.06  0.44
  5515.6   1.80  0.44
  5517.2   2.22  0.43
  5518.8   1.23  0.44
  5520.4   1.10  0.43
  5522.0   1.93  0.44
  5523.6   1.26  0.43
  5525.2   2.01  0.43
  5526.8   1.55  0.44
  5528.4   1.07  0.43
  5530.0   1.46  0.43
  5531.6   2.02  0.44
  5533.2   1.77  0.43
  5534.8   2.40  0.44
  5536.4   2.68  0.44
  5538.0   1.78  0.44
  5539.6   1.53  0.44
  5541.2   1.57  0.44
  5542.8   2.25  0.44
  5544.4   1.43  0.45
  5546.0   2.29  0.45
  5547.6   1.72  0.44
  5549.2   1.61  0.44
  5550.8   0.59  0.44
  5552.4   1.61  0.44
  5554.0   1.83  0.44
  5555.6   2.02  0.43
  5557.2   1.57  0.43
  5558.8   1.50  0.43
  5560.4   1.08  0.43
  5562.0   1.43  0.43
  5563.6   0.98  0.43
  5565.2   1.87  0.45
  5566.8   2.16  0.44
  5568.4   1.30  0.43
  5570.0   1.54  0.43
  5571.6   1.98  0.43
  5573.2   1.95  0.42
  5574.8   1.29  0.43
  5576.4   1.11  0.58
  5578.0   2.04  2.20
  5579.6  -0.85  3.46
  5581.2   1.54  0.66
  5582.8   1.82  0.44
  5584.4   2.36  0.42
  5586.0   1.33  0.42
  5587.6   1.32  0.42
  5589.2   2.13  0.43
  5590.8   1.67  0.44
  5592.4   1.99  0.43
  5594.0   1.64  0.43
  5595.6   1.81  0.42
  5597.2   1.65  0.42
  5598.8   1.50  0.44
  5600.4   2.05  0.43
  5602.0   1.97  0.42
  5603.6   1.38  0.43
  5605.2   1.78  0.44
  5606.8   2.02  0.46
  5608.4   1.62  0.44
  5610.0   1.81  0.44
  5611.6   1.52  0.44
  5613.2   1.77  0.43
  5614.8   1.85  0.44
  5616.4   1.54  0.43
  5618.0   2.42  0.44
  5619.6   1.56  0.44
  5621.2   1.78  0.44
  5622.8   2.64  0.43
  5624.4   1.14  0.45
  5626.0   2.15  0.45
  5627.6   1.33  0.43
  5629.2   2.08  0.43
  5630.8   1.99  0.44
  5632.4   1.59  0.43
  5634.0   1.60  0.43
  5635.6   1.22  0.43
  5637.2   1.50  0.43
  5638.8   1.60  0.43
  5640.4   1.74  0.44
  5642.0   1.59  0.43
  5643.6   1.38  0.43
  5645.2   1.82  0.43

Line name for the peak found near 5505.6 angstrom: Hgamma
